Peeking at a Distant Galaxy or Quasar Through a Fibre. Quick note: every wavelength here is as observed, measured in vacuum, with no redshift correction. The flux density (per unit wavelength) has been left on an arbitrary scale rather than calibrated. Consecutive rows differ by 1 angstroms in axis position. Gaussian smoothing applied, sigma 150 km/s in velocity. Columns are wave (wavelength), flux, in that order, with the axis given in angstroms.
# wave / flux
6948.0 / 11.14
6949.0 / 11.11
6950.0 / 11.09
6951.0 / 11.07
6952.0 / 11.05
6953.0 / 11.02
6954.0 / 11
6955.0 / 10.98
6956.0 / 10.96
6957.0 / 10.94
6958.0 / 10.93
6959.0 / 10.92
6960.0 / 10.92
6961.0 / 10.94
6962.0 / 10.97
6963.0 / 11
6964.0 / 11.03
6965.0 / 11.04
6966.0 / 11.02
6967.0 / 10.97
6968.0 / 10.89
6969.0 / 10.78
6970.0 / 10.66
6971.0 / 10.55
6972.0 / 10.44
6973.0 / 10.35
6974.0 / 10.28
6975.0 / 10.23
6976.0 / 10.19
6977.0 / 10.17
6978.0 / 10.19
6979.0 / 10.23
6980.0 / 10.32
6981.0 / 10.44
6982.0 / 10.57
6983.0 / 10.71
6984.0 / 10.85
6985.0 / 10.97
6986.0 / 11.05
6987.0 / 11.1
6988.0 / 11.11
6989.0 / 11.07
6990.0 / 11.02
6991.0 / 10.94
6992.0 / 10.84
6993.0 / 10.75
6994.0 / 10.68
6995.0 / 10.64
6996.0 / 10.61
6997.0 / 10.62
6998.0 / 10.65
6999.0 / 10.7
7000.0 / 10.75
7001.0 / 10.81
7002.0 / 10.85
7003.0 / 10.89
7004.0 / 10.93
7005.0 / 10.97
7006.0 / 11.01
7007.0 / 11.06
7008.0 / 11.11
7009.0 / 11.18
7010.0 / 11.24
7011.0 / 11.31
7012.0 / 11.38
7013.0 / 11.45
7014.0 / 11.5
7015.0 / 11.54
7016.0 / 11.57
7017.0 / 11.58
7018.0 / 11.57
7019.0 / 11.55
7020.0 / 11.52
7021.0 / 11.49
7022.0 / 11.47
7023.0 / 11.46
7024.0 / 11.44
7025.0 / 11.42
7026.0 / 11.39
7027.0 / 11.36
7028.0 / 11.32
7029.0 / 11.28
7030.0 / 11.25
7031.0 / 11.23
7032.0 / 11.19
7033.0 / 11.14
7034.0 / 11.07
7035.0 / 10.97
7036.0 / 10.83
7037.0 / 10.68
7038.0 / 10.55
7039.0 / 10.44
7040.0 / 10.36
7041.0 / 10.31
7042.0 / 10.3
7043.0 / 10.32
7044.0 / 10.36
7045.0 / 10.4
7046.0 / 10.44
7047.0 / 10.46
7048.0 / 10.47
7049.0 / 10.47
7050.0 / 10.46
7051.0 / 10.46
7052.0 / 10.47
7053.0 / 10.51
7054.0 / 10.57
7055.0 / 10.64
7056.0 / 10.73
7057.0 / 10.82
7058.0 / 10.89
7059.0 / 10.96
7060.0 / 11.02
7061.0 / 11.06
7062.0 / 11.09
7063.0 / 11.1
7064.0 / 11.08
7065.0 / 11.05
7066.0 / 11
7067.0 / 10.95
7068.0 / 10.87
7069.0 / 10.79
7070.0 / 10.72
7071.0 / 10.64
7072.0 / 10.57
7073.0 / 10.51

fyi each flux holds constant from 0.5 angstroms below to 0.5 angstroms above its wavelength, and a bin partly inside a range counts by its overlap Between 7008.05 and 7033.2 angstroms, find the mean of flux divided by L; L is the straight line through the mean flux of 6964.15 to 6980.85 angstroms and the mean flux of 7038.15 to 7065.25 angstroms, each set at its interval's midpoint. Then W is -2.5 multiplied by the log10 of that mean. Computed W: -0.08 mag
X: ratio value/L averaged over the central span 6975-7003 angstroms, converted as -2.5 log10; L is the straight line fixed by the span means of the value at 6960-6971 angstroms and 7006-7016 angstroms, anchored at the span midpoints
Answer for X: 0.04 mag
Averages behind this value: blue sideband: 10.9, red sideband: 11.3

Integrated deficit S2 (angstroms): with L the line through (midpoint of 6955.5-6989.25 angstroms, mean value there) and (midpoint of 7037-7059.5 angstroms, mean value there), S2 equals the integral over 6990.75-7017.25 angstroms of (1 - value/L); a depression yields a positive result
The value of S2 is -0.94 angstroms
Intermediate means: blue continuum 10.7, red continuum 10.5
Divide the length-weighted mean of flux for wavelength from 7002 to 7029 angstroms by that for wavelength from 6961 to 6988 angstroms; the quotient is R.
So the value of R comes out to 1.1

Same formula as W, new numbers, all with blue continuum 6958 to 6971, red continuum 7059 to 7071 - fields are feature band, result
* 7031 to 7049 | 0.033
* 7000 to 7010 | -0.005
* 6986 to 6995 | 0.000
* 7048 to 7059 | 0.035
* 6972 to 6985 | 0.053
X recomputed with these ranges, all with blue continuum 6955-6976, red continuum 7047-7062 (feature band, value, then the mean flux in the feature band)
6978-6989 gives 0.004 mag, 10.7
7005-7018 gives -0.058 mag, 11.3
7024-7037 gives -0.048 mag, 11.2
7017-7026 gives -0.075 mag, 11.5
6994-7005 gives -0.001 mag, 10.8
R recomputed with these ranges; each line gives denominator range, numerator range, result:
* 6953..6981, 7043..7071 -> 1.00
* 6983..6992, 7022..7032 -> 1.03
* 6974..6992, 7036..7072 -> 1.00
